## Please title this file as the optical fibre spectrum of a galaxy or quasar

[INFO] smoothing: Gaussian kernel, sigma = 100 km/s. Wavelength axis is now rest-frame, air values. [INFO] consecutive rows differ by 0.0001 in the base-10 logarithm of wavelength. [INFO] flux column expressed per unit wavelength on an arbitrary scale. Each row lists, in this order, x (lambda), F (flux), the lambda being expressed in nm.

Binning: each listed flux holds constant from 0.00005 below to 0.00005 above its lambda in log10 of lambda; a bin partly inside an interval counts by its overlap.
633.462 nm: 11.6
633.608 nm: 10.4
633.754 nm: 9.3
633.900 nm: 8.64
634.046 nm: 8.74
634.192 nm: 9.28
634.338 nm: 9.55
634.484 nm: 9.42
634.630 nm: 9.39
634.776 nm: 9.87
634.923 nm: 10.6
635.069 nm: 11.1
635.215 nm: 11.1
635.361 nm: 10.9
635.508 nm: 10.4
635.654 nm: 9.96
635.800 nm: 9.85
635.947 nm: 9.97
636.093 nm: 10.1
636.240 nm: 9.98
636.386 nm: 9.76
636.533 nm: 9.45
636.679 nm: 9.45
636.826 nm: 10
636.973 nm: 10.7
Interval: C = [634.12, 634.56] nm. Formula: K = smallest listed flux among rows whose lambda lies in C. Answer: 9.28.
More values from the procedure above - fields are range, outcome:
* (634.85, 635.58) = 10.4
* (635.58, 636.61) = 9.45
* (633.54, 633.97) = 8.64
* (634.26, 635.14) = 9.39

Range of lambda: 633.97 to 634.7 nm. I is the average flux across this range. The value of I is 9.28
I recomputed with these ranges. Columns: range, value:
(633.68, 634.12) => 8.89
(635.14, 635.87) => 10.5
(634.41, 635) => 9.82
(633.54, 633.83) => 9.82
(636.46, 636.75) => 9.47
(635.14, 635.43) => 11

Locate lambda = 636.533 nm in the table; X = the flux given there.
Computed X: 9.45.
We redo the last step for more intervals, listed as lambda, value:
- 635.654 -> 9.96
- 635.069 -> 11.1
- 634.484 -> 9.42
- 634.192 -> 9.28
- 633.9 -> 8.64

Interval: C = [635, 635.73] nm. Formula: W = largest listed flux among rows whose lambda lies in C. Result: 11.1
